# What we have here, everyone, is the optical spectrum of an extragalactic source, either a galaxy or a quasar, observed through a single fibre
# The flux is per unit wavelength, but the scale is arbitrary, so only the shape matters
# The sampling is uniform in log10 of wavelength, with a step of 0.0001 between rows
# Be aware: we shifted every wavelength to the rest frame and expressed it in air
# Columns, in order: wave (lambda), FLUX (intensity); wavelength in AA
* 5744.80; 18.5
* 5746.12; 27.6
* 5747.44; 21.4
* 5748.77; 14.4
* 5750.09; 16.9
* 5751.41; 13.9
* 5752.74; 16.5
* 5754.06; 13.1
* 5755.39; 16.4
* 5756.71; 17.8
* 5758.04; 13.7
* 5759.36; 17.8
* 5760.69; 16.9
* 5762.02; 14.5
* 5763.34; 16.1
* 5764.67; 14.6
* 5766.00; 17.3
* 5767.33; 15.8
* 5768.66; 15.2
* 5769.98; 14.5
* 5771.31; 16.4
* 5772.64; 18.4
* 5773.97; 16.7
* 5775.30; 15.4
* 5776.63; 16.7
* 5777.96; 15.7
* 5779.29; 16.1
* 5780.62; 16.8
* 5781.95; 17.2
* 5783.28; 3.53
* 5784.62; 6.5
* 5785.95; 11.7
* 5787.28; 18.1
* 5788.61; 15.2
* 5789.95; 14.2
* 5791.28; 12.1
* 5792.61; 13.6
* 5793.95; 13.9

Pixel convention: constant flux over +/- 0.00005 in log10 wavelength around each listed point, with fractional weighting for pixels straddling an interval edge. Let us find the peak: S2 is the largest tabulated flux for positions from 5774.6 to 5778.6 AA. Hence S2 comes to 16.7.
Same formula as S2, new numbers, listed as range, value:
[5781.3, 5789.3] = 18.1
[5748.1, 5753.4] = 16.9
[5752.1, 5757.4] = 17.8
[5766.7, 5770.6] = 15.8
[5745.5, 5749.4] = 27.6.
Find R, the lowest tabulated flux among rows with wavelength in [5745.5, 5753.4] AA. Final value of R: 13.9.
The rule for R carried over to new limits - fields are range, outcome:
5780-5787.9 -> 3.53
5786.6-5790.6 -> 14.2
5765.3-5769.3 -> 15.2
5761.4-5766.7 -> 14.5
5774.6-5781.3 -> 15.4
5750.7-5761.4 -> 13.1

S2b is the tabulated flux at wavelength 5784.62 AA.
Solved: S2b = 6.5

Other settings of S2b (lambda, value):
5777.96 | 15.7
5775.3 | 15.4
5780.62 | 16.8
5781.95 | 17.2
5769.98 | 14.5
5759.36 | 17.8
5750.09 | 16.9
